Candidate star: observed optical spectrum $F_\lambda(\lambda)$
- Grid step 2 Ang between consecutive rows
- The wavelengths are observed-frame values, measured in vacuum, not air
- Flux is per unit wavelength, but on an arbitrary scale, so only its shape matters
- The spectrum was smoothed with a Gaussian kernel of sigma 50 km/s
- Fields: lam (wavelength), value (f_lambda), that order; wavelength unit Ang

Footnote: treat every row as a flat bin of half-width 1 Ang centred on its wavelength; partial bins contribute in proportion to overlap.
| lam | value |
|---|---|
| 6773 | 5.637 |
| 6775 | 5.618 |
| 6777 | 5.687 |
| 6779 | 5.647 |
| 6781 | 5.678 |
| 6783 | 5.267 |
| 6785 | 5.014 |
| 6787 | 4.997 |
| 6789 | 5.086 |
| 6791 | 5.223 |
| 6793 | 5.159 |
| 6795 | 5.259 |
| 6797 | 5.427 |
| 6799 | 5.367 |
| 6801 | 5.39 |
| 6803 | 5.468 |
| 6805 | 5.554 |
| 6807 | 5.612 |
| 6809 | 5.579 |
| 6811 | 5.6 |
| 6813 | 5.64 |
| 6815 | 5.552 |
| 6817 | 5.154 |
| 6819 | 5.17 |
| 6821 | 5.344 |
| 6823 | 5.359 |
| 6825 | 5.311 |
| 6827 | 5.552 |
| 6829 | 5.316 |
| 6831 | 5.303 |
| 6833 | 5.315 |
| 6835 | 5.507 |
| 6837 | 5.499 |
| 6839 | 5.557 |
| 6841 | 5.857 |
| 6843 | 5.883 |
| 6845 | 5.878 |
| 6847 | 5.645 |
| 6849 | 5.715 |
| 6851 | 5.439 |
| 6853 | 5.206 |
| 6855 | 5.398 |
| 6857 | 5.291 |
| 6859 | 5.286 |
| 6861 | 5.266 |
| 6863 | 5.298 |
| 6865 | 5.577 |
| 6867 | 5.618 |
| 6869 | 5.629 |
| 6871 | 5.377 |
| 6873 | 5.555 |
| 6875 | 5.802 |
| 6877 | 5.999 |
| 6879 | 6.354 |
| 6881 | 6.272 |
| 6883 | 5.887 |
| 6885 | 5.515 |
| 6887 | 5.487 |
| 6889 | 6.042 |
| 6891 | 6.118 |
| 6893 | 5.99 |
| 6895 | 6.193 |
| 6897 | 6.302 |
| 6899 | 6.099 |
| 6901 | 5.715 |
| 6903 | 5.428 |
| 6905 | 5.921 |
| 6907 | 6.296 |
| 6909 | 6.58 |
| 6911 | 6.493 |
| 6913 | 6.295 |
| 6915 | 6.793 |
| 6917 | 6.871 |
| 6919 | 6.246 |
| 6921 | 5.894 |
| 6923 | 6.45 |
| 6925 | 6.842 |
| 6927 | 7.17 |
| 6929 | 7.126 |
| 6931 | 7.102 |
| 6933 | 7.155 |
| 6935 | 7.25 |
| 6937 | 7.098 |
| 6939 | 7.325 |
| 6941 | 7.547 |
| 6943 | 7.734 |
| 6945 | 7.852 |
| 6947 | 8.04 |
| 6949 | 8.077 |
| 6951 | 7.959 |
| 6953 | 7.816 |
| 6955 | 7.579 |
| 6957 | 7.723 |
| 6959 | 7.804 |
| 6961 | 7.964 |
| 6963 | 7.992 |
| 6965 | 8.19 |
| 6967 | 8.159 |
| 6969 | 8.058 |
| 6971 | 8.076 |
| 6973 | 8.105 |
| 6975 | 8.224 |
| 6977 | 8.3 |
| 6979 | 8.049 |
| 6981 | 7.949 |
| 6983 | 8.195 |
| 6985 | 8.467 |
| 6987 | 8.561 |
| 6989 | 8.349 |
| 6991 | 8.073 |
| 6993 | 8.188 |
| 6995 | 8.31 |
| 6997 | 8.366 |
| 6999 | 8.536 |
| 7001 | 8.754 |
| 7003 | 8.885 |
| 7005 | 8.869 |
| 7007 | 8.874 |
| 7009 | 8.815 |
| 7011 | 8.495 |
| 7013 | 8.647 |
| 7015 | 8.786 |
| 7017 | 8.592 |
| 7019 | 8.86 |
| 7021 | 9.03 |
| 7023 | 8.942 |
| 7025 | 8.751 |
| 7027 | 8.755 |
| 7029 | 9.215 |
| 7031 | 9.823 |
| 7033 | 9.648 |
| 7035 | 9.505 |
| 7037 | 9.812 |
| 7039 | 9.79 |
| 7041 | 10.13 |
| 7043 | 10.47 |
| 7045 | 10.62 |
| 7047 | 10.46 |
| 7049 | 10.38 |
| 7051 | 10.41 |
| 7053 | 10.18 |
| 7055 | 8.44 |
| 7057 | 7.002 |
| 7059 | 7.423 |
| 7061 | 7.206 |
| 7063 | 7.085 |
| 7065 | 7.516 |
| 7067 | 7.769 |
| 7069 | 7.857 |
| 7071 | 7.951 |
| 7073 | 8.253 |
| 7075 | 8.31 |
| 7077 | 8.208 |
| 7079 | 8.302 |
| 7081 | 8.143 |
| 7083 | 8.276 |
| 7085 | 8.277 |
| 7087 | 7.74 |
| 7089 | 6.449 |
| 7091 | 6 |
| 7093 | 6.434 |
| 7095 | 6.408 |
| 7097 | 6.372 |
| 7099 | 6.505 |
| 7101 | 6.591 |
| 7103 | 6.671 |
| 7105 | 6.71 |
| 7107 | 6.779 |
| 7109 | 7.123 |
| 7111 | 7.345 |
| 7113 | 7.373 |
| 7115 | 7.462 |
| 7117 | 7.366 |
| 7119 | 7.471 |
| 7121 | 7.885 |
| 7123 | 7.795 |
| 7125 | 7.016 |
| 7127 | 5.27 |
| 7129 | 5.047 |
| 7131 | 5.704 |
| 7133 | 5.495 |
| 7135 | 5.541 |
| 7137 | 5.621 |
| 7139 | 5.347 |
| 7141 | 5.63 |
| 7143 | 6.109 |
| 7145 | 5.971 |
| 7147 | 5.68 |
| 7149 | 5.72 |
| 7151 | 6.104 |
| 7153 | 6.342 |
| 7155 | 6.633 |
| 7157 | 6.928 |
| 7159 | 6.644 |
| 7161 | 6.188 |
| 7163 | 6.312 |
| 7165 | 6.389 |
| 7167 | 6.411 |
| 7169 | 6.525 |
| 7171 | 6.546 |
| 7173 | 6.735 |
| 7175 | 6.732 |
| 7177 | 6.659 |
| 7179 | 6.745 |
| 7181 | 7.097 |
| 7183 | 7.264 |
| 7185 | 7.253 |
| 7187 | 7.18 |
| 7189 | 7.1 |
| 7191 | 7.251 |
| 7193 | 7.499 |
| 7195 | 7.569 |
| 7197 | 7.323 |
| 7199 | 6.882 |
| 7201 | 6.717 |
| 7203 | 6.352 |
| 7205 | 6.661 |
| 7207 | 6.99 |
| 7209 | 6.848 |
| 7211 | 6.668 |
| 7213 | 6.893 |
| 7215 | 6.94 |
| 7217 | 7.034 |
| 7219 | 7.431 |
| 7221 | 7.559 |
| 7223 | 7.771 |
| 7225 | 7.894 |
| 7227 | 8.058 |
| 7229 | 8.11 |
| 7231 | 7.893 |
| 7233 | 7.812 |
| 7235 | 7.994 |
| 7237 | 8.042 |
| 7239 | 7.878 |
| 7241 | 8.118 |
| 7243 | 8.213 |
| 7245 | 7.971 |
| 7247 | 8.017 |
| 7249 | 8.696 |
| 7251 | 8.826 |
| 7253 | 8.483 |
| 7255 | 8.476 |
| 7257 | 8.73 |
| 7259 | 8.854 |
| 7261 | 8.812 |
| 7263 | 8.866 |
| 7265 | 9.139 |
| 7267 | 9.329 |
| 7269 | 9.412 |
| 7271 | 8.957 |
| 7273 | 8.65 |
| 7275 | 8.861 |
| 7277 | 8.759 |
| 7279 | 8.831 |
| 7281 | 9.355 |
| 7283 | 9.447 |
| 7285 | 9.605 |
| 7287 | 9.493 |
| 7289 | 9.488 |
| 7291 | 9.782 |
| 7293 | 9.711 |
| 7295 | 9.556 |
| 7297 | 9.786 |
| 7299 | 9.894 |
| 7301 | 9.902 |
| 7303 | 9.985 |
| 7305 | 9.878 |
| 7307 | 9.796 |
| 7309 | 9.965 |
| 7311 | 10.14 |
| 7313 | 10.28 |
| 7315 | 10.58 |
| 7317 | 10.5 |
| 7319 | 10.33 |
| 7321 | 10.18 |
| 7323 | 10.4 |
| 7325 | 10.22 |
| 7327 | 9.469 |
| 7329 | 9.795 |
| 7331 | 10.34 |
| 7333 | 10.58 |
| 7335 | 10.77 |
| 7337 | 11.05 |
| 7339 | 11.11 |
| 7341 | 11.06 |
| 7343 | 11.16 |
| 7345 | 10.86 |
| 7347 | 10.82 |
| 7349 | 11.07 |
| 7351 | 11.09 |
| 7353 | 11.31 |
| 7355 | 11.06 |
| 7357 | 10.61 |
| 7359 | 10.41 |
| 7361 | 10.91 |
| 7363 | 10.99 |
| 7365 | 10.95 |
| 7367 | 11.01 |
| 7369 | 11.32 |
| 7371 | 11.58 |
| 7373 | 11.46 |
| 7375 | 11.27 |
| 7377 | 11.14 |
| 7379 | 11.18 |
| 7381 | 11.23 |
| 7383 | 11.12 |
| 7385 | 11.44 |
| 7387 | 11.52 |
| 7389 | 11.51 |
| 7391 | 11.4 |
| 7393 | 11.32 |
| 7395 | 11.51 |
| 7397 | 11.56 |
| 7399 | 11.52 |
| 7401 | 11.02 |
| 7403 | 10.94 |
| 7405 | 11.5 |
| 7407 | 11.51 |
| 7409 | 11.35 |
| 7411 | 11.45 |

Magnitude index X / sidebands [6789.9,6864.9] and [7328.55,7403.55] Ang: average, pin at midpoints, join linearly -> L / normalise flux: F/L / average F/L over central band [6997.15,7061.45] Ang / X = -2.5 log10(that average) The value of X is -0.206 mag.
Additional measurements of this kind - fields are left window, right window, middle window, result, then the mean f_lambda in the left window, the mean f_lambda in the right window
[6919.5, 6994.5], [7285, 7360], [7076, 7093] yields 0.14 mag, 7.74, 10.3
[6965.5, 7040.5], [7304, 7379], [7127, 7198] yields 0.44 mag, 8.68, 10.7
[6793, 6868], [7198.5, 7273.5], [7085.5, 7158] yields 0.12 mag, 5.46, 7.95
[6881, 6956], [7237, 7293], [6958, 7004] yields -0.16 mag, 6.7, 8.85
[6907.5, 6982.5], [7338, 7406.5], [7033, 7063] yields -0.12 mag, 7.45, 11.2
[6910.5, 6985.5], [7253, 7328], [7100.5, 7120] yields 0.19 mag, 7.53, 9.54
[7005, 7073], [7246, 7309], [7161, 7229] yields 0.29 mag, 8.94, 9.22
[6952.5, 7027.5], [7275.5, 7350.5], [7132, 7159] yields 0.47 mag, 8.37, 10.1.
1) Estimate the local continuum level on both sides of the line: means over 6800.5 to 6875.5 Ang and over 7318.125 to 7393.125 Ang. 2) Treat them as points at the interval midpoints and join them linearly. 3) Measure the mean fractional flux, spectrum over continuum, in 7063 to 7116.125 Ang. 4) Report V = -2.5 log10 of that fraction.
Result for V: 0.110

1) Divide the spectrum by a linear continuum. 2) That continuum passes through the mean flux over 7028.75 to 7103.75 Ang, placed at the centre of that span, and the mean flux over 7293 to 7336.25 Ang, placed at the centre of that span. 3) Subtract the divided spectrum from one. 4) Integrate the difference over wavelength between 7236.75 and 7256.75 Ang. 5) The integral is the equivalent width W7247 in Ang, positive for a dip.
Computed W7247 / 2.7 Ang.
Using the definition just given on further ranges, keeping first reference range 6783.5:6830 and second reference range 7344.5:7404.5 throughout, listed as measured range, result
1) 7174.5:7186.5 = 2.89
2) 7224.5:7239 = 2.60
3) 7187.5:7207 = 4.83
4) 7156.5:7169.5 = 3.67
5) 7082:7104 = 3.72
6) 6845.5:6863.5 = 1.33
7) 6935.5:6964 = -3.85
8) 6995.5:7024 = -5.00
